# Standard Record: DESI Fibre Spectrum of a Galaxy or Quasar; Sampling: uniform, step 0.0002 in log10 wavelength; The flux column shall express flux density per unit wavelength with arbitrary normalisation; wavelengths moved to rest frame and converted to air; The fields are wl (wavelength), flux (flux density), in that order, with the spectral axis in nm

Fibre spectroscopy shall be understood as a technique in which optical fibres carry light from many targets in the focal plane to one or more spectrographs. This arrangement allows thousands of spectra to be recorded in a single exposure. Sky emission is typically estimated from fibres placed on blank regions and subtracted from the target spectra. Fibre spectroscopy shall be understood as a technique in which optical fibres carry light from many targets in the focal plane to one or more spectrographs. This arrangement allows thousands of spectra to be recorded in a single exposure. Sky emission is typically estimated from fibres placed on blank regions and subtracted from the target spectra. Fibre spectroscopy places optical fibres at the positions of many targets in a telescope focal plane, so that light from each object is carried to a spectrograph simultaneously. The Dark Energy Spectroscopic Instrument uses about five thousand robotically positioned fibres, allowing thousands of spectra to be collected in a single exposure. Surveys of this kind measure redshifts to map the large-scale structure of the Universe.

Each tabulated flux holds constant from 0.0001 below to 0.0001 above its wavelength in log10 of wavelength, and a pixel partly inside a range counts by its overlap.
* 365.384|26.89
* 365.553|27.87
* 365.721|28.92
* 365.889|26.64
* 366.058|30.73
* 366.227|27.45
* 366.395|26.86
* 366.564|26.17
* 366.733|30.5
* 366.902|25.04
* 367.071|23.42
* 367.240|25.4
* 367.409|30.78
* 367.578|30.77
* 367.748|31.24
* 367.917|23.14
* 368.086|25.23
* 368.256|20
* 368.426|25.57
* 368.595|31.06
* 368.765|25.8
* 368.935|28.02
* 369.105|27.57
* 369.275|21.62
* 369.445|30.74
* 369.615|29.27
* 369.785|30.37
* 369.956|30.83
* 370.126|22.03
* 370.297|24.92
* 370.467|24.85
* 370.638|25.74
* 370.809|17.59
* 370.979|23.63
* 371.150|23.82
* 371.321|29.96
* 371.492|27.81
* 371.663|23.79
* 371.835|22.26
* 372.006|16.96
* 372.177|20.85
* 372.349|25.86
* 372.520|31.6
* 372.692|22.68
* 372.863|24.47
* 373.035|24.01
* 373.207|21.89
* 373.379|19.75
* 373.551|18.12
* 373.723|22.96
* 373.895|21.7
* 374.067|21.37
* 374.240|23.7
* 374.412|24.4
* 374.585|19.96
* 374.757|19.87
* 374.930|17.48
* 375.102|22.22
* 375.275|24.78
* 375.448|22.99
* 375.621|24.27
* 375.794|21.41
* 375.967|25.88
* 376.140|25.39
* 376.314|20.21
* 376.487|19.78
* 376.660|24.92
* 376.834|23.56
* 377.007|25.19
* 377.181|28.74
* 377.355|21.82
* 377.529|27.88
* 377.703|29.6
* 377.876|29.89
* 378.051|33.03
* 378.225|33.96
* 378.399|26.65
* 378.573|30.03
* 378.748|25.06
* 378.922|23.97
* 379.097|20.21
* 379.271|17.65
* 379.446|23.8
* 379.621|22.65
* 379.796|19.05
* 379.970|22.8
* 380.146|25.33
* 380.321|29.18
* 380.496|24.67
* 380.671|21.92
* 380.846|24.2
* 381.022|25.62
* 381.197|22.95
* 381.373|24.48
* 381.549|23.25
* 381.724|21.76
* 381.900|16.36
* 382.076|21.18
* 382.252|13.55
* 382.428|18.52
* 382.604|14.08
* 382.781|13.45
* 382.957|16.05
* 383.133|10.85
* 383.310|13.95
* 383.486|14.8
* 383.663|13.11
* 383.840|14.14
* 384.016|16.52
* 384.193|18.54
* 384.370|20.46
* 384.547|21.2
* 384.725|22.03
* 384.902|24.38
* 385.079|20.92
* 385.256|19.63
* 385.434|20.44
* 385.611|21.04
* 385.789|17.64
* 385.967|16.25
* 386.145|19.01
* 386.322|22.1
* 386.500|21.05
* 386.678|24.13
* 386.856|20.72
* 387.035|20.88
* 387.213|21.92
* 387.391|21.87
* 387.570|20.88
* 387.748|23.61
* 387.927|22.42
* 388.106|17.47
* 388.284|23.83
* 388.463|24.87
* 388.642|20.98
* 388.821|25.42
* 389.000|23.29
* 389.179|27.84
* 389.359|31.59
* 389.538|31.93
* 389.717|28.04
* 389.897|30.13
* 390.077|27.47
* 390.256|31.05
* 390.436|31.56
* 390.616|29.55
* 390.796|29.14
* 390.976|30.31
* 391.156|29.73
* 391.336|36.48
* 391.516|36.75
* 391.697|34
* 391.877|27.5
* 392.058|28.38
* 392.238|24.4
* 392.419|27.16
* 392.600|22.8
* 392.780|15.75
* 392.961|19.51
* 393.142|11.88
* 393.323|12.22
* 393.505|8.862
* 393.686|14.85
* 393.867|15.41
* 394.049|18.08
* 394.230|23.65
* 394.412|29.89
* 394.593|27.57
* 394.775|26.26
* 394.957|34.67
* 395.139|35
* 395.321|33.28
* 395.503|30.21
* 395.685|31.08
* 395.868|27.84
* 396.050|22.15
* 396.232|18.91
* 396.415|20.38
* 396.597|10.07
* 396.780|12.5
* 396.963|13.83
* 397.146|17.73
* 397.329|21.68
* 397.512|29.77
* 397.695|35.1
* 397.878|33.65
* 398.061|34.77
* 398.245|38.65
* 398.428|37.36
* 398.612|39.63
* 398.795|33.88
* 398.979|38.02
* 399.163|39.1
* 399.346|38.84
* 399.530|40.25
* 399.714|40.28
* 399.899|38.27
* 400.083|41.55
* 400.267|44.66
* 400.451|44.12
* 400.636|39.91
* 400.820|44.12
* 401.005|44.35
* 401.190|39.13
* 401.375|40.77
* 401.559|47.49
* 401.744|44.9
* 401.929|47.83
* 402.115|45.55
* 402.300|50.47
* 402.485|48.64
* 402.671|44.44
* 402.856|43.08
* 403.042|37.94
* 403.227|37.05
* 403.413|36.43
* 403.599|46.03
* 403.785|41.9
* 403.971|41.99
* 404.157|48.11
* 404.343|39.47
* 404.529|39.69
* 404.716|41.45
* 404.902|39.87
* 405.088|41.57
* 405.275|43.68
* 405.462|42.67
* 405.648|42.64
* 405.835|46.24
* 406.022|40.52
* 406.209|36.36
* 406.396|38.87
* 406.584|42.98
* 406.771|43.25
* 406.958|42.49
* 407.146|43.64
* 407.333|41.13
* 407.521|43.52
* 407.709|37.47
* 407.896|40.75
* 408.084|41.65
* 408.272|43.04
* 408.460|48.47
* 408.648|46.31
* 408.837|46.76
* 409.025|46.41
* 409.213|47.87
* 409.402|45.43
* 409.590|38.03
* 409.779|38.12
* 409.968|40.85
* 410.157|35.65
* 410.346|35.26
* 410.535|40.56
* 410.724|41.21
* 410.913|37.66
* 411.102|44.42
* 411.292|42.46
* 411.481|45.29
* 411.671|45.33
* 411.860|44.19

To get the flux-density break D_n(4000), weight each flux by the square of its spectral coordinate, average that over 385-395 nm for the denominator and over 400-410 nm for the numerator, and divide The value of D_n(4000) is 1.9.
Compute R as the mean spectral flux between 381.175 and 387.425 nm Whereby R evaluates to 18.9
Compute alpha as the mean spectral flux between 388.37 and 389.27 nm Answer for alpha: 24.5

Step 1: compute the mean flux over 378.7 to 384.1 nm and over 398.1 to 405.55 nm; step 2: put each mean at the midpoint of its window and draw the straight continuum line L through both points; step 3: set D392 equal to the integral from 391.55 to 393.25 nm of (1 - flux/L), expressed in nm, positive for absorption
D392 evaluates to 0.41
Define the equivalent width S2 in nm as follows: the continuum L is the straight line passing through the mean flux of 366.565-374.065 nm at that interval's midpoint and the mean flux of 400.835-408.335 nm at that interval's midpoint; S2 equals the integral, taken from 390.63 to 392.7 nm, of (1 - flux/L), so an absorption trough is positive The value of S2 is 0.36 nm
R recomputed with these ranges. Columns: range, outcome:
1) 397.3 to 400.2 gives 36.7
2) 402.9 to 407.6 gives 41.6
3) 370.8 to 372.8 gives 24.2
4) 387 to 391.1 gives 26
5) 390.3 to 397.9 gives 24.7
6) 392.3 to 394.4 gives 17.9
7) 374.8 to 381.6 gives 24.5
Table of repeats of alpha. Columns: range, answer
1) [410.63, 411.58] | 42.2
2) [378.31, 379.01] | 26.4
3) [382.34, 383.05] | 15.5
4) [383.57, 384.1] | 14.6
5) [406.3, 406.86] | 41.6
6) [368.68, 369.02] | 26.9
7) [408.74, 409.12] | 46.6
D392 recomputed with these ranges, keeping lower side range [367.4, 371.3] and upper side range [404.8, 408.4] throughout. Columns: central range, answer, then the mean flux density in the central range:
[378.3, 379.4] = 0.22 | 24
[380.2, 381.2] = 0.20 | 24.9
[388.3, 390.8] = 0.49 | 27.9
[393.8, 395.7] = 0.47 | 27.8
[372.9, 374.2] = 0.30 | 21.6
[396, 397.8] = 0.83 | 20.3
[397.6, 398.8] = 0.06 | 36.3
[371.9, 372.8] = 0.13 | 23.6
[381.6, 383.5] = 0.94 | 16.1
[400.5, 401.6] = -0.08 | 42.5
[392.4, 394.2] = 0.98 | 16.5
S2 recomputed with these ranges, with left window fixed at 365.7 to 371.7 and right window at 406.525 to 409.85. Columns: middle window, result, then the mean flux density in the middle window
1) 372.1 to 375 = 0.63 nm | 22.4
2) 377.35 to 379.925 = 0.42 nm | 25.8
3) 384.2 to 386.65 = 0.96 nm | 20.5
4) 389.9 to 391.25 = 0.22 nm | 29.9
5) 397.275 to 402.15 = 0.03 nm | 39.5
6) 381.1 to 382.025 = 0.30 nm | 21.8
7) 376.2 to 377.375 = 0.25 nm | 23.6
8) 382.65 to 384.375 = 0.94 nm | 14.9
